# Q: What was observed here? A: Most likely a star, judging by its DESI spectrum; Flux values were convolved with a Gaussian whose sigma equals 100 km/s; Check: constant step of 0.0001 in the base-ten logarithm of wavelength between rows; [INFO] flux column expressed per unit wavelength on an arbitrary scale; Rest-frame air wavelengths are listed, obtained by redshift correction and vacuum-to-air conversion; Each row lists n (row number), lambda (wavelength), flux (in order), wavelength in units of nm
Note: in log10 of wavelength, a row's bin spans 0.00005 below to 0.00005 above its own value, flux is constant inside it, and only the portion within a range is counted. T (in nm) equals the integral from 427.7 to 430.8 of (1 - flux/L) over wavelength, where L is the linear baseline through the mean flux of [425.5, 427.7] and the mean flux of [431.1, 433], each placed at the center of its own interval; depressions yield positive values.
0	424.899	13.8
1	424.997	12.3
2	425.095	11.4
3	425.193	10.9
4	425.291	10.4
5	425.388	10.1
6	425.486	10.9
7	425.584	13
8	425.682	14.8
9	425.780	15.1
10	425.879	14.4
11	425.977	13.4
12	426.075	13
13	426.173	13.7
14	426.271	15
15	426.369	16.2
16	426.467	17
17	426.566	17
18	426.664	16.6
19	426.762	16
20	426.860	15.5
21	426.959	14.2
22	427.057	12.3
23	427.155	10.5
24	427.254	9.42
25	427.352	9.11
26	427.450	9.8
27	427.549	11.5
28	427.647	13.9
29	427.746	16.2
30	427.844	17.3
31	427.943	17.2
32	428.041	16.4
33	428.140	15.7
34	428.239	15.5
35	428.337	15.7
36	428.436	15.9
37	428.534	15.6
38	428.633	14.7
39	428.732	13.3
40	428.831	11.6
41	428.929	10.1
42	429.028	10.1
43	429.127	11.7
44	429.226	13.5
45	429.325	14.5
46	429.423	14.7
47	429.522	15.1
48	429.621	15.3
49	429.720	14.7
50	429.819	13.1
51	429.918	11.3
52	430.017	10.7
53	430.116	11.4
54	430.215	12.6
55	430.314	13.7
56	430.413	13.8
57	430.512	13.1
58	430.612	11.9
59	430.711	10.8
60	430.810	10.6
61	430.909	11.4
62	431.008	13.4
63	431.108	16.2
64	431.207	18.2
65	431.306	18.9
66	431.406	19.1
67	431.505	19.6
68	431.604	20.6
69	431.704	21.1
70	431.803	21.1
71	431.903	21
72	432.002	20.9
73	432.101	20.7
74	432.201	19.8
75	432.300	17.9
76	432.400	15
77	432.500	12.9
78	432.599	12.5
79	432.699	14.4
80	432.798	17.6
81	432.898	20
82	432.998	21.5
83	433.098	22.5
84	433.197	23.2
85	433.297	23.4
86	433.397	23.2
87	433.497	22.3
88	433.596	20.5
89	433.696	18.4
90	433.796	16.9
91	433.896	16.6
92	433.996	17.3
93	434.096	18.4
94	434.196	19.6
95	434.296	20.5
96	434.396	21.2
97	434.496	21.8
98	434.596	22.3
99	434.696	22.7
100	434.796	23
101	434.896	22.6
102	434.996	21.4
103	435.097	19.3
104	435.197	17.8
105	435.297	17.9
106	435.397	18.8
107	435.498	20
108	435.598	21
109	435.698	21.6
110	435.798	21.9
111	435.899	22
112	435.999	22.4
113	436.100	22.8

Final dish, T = 0.42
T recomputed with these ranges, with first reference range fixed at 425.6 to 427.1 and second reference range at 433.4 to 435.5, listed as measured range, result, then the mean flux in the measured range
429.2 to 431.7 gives 0.44 nm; 14.5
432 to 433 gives 0.08 nm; 17.2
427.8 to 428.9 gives 0.06 nm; 15.2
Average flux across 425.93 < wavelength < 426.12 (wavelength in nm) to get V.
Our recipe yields 13.2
